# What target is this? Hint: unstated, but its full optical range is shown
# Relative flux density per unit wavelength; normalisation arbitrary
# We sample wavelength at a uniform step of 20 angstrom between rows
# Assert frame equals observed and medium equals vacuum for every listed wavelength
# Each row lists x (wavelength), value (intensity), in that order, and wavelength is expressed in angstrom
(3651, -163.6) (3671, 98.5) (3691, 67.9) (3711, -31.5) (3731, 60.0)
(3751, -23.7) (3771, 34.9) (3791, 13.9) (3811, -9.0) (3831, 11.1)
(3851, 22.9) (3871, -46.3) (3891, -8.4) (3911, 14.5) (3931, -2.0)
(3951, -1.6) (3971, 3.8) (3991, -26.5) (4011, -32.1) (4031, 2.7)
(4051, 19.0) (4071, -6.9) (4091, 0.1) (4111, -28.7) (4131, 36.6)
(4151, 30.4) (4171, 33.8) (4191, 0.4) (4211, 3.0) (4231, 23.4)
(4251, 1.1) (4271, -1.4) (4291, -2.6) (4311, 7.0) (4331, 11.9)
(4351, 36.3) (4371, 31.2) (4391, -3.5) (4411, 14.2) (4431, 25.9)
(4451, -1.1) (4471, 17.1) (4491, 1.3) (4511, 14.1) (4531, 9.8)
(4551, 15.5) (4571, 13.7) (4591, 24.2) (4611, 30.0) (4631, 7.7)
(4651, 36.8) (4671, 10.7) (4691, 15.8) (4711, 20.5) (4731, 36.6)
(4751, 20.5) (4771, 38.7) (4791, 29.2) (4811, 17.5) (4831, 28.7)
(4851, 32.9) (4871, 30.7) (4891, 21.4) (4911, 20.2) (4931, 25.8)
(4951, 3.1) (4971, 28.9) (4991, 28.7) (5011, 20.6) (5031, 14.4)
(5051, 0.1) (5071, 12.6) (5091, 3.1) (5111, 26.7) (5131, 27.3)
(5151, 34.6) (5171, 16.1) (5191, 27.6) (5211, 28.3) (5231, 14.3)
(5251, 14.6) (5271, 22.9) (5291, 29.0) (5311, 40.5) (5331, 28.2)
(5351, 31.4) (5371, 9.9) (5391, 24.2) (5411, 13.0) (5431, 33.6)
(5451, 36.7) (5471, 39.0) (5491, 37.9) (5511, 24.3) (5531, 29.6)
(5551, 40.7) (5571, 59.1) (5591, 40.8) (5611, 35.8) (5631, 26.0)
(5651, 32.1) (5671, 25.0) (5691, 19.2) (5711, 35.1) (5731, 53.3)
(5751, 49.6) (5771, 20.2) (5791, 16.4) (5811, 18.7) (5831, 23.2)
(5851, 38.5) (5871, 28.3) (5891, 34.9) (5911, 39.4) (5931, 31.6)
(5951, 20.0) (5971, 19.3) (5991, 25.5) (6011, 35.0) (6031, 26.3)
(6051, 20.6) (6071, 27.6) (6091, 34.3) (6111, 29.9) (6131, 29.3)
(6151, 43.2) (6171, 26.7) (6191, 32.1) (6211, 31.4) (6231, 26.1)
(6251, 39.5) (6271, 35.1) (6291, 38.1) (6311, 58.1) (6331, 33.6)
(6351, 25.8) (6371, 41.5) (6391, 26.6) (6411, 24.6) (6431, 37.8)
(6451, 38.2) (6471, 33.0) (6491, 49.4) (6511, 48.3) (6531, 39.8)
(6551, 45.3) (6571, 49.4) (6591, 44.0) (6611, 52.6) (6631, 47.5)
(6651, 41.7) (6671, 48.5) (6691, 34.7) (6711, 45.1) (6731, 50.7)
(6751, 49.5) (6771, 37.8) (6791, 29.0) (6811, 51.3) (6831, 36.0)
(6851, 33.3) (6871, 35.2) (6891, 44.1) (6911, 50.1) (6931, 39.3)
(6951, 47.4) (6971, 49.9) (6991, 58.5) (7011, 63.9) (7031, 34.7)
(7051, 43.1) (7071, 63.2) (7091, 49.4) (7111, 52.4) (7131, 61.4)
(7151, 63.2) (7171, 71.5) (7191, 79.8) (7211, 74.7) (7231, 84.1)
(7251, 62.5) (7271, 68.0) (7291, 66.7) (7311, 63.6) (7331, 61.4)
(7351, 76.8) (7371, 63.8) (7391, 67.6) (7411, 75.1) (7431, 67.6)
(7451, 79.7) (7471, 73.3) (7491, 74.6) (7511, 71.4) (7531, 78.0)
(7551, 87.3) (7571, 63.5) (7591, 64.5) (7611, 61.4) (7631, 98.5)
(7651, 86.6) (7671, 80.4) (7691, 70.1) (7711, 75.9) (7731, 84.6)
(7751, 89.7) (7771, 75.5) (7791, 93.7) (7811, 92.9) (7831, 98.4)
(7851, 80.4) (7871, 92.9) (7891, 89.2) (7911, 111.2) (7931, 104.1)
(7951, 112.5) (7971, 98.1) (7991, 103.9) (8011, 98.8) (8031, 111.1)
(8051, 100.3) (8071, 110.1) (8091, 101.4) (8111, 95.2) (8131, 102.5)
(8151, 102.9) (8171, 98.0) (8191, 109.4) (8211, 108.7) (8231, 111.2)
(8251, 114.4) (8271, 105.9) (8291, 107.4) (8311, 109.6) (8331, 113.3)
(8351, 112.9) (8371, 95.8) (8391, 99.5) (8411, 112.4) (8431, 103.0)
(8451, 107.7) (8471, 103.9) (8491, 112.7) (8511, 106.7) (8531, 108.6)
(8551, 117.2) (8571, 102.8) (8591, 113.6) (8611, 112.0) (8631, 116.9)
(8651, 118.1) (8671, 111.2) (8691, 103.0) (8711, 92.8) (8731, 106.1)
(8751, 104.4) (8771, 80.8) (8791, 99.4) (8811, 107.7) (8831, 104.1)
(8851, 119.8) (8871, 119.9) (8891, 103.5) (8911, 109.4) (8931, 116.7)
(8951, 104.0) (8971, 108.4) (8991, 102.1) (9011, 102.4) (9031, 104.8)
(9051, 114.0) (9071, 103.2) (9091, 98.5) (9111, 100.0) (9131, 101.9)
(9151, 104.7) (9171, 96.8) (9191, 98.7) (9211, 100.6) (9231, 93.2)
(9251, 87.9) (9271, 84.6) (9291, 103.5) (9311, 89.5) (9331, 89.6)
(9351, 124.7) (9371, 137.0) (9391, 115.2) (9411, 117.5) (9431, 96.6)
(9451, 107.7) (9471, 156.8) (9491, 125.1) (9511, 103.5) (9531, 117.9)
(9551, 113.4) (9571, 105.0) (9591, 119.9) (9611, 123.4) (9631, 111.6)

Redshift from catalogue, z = 0.789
